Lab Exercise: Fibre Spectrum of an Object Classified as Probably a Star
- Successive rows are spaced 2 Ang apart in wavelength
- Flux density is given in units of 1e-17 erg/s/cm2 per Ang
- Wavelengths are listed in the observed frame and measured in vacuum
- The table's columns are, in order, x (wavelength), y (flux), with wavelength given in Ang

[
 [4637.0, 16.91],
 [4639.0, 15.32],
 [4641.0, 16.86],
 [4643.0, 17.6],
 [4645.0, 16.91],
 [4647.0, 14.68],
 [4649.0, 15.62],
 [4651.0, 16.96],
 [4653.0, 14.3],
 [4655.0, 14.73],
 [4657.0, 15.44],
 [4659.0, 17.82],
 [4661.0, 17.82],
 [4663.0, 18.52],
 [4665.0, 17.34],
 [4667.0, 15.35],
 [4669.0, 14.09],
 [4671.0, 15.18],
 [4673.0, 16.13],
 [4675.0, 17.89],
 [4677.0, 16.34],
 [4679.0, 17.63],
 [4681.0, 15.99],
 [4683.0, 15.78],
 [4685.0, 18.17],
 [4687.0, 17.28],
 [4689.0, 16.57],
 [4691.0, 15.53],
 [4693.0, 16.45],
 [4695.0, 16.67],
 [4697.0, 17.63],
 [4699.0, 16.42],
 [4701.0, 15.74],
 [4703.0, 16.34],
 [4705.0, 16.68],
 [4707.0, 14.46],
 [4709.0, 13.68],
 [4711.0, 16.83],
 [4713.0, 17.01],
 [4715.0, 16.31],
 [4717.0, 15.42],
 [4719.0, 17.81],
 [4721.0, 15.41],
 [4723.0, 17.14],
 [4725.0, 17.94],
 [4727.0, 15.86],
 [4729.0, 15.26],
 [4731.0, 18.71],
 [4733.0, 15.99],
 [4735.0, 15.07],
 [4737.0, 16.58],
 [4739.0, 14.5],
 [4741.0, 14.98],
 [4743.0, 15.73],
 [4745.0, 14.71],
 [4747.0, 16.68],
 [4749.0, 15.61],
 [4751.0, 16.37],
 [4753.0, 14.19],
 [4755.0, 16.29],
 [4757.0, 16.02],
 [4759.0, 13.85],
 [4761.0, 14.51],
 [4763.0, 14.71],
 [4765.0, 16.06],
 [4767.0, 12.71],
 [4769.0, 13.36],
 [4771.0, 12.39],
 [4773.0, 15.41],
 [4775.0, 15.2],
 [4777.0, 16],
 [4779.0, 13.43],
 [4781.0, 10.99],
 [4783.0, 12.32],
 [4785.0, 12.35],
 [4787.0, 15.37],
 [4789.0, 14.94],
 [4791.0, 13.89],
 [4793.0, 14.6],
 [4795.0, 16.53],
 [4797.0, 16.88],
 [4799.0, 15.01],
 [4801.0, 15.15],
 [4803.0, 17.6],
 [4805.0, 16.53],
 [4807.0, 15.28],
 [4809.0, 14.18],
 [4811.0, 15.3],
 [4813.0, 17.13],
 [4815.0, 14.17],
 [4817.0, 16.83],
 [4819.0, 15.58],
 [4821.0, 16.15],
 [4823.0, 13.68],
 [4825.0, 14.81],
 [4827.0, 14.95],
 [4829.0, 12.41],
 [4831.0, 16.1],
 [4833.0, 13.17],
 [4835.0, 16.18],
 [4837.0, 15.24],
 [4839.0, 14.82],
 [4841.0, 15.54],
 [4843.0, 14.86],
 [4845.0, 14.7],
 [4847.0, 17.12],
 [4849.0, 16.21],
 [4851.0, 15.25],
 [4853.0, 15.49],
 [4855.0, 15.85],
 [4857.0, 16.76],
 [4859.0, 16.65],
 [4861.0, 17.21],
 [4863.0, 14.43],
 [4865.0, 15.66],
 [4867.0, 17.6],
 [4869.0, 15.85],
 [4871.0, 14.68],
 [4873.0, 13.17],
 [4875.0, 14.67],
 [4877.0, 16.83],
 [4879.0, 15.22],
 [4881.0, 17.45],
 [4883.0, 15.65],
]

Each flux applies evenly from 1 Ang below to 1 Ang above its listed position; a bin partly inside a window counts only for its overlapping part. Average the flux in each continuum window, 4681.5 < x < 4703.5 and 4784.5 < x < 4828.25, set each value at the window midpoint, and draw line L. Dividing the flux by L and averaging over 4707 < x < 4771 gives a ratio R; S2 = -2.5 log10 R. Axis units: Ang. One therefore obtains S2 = 0.03 mag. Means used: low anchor 16.6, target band 15.6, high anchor 15.3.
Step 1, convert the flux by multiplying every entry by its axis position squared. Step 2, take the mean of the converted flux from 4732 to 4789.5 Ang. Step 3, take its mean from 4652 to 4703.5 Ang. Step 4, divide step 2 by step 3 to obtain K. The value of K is 0.93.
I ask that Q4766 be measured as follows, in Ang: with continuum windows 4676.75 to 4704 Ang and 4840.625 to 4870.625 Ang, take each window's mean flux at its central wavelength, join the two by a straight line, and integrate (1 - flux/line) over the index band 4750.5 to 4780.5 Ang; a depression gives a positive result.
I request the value 3.1 Ang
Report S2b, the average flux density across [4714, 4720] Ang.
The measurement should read 16.5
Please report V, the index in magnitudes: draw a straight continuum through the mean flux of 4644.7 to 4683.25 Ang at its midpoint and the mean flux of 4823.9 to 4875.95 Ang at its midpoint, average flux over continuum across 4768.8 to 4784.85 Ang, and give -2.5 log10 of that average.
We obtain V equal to 0.16 mag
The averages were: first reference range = 16.2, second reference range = 15.4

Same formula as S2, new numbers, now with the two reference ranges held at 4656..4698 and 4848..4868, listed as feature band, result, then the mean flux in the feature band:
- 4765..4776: 0.17 mag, 14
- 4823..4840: 0.11 mag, 14.6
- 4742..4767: 0.08 mag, 15.3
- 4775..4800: 0.14 mag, 14.4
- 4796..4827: 0.04 mag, 15.6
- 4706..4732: 0.02 mag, 16.3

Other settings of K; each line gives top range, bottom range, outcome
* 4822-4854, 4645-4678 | 1.00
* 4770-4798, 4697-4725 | 0.91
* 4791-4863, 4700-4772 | 1.03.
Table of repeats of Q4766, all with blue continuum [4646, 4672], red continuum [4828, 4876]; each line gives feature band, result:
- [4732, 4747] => 0.3 Ang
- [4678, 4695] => -0.8 Ang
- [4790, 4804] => -0.1 Ang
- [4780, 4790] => 1.5 Ang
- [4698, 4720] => -0.3 Ang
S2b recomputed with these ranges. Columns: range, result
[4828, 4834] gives 13.9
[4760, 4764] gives 14.6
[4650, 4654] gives 15.6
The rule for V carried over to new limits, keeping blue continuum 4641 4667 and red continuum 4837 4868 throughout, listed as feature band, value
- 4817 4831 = 0.08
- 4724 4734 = -0.03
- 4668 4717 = 0.00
